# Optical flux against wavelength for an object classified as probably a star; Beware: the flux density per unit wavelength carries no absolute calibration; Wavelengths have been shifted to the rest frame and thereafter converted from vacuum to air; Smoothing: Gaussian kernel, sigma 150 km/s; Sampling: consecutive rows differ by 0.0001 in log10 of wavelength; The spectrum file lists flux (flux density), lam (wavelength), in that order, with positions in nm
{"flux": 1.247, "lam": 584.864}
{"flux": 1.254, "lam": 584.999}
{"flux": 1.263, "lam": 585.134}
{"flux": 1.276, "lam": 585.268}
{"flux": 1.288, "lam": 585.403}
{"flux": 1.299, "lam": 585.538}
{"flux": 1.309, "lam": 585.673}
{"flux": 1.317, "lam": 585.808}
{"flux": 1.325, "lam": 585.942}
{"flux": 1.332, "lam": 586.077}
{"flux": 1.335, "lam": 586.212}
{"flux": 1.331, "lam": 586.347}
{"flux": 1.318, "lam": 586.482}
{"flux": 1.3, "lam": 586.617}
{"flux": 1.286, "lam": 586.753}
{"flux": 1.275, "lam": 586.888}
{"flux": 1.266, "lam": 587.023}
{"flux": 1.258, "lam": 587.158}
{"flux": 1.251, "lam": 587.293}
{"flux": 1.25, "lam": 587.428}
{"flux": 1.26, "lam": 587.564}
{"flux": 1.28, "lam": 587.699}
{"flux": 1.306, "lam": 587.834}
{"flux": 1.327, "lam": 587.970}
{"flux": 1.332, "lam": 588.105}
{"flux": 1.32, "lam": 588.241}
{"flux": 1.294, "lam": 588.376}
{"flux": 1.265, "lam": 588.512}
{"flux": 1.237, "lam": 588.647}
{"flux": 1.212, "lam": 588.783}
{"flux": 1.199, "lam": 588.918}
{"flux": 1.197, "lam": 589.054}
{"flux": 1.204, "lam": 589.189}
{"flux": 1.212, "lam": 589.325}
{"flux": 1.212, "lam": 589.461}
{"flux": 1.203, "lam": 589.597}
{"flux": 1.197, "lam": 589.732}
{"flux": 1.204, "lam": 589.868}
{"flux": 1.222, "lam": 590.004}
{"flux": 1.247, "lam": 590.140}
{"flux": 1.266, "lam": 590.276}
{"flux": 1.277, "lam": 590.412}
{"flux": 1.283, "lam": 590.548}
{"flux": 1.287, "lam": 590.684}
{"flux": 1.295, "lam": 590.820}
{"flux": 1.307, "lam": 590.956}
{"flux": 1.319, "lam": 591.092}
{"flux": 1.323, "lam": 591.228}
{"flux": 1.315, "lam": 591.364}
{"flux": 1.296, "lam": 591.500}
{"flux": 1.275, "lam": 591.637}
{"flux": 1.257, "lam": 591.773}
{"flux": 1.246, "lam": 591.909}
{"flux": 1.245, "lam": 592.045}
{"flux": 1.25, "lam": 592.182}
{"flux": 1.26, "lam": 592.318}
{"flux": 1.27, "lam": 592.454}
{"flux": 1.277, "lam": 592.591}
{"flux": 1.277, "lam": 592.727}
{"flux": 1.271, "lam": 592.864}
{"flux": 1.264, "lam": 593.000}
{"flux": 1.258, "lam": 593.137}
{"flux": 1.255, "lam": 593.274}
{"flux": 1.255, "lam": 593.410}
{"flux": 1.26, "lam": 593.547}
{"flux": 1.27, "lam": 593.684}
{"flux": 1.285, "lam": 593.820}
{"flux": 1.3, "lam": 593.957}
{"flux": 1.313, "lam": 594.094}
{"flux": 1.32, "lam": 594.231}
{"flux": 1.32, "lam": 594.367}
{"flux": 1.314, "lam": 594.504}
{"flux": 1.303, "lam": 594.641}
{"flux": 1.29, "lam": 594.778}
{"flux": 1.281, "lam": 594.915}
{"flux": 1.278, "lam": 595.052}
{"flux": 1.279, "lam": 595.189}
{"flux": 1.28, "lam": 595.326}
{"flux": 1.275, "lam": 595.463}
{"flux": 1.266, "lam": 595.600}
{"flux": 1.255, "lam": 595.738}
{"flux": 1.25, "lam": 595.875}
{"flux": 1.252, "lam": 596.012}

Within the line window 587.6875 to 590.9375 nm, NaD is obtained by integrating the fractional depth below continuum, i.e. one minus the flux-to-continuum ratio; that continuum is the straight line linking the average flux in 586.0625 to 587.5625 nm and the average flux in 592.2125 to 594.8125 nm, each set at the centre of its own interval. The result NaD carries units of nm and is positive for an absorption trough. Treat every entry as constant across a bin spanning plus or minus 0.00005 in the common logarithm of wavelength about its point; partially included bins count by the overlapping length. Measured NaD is 0.08 nm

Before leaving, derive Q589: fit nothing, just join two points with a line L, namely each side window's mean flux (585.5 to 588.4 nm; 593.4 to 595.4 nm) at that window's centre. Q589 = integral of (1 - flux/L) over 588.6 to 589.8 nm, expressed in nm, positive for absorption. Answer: 0.082 nm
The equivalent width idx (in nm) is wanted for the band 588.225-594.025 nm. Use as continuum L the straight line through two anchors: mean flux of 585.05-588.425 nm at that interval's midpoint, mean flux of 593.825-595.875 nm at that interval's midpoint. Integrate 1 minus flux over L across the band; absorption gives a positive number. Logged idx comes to 0.15 nm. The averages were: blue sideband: 1.3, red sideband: 1.29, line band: 1.26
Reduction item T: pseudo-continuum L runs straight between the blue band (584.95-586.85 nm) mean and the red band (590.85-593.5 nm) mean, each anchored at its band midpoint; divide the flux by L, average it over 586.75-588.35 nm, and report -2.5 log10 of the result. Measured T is 0.01 mag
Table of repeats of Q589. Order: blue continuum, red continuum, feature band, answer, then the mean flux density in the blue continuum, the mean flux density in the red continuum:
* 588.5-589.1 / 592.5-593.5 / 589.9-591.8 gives -0.06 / 1.22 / 1.26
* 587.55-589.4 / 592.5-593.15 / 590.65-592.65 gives -0.02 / 1.26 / 1.27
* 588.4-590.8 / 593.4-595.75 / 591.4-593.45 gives 0.00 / 1.23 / 1.29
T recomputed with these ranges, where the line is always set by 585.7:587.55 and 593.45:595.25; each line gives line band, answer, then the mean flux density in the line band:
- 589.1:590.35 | 0.07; 1.22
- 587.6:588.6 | -0.01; 1.3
